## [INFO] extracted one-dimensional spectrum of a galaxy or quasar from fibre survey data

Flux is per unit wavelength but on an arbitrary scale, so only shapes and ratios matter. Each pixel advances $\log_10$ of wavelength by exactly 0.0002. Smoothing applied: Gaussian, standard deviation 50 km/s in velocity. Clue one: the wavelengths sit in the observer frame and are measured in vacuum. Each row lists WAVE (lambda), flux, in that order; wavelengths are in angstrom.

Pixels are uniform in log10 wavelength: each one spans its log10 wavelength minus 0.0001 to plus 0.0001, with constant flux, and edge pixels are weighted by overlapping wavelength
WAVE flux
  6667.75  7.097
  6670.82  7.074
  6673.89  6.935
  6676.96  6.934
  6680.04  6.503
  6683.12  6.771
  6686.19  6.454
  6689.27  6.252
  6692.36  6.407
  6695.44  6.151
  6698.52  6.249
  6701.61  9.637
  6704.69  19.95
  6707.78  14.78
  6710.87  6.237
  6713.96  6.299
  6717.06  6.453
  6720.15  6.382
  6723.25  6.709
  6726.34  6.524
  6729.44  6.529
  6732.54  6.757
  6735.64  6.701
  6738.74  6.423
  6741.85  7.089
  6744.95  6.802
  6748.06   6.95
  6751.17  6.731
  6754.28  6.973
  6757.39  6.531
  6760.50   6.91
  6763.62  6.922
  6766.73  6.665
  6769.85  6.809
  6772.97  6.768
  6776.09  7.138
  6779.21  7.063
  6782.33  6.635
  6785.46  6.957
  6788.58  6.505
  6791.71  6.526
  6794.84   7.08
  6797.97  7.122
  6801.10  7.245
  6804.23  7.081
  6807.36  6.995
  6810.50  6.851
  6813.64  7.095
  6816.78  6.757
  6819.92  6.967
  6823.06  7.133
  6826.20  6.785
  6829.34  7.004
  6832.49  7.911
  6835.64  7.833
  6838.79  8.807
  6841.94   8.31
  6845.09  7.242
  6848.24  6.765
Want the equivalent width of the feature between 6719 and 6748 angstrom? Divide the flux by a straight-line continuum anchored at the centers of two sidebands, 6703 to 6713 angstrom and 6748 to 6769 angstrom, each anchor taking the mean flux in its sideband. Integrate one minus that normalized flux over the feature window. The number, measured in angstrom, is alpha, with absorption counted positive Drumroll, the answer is 9.3 angstrom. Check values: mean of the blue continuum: 13.2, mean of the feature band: 6.68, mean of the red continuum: 6.8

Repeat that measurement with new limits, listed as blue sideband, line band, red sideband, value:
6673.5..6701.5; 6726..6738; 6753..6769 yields 0.2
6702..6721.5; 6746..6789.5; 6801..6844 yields 9.2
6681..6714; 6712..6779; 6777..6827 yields 9.8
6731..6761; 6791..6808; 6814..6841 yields 0.4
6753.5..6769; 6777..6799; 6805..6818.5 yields 0.1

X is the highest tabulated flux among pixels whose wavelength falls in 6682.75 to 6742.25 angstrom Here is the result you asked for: 19.95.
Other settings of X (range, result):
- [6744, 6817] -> 7.245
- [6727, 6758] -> 7.089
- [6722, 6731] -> 6.709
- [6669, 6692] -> 7.074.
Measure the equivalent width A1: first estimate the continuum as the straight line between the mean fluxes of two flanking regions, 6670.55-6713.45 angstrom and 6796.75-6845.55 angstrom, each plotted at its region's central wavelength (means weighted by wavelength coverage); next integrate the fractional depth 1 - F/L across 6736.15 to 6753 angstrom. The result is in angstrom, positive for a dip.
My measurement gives 2.4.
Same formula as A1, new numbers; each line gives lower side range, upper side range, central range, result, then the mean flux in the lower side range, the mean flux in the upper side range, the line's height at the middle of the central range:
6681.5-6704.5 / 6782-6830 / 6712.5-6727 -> 1.9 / 7.62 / 6.93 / 7.45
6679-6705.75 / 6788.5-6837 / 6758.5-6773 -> 1.3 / 8.09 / 7.07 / 7.47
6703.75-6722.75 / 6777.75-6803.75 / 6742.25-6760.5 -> 3.1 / 9.51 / 6.9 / 8.23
